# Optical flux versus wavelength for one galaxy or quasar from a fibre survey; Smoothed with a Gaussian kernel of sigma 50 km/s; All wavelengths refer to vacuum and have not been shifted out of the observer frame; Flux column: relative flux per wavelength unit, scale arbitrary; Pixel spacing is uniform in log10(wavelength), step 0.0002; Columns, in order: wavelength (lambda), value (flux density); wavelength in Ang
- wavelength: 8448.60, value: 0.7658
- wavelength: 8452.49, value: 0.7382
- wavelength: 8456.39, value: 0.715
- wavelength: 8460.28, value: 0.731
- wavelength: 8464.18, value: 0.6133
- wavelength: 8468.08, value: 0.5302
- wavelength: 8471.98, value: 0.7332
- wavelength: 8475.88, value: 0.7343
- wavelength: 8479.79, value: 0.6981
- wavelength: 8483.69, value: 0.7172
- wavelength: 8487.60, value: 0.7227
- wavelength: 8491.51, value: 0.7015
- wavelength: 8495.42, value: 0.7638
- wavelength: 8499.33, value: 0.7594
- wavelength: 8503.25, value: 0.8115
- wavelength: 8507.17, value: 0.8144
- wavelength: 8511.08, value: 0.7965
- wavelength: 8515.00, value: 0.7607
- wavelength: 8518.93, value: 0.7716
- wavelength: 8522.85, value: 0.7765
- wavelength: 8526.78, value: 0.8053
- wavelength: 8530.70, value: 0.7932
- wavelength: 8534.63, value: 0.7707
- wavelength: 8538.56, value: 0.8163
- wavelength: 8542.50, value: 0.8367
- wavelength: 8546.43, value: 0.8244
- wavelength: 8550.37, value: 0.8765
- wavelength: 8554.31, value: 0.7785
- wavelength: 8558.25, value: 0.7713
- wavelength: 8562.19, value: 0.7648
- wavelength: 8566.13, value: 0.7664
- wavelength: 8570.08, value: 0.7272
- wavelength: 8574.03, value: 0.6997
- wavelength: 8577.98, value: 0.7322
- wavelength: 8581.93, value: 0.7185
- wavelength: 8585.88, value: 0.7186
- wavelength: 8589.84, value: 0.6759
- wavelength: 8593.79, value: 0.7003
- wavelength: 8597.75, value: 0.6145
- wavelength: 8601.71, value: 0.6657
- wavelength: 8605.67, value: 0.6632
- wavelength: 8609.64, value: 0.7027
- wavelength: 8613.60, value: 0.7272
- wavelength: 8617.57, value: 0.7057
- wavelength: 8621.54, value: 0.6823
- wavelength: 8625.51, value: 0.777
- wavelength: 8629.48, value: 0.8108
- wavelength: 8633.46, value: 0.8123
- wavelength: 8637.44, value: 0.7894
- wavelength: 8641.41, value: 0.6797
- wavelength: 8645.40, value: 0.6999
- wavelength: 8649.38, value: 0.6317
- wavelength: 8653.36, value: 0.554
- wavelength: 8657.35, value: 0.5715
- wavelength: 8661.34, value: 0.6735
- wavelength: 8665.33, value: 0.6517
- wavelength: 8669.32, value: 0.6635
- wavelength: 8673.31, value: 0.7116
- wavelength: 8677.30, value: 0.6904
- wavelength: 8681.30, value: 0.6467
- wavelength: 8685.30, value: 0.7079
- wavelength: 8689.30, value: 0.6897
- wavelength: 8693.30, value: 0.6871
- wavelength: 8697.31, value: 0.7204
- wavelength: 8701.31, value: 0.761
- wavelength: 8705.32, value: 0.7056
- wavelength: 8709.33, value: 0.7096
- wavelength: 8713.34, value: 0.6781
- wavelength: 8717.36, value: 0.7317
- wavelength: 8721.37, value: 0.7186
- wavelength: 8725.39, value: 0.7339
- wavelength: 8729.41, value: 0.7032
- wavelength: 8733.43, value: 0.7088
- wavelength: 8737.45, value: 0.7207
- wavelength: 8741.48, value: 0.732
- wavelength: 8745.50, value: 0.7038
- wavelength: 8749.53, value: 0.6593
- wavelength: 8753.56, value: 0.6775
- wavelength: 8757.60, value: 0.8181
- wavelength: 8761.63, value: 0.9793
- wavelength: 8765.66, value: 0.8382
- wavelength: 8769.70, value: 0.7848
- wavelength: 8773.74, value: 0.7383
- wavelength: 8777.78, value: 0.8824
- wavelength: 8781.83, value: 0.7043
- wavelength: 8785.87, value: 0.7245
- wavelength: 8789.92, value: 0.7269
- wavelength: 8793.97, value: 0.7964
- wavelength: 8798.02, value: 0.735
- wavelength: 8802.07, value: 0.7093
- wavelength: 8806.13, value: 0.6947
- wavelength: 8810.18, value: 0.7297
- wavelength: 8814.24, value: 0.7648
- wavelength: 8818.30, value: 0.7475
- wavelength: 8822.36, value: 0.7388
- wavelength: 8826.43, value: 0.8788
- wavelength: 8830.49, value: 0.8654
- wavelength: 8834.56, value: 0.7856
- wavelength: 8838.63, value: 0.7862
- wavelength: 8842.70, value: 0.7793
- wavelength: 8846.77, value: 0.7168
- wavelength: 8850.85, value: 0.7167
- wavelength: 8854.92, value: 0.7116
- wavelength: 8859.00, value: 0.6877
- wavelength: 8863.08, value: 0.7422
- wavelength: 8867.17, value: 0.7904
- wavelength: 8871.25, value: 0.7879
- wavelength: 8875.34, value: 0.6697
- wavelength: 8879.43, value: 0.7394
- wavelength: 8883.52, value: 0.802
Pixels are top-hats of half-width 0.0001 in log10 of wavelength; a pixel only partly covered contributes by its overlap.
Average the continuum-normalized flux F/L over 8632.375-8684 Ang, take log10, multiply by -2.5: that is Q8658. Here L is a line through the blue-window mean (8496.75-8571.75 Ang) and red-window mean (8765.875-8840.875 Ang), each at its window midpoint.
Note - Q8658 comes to 0.160 mag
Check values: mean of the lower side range 0.791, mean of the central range 0.673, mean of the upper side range 0.768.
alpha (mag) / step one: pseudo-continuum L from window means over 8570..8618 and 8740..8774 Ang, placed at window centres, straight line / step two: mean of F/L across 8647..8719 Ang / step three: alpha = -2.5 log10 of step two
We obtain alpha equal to 0.09 mag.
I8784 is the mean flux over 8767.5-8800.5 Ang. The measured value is 0.761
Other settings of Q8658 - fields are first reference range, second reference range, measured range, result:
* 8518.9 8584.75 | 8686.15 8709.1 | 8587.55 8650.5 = 0.06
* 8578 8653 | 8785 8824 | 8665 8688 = 0.06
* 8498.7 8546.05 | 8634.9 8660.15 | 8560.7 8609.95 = 0.04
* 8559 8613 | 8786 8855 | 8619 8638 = -0.08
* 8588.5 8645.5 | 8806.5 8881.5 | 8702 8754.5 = 0.04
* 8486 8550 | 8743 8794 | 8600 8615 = 0.14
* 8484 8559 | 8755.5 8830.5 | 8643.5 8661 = 0.25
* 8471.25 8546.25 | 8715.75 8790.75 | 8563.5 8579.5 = 0.05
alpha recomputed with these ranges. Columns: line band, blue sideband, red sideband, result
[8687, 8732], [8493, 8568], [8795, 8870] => 0.08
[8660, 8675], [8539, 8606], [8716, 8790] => 0.11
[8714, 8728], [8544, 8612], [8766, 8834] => 0.05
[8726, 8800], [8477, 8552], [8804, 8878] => 0.01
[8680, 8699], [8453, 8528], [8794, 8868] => 0.08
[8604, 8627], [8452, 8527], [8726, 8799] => 0.05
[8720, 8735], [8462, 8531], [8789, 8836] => 0.06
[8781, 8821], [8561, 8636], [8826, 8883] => 0.02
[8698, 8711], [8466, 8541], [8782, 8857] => 0.04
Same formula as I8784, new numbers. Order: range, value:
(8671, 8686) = 0.687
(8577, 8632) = 0.707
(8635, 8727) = 0.688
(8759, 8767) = 0.909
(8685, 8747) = 0.714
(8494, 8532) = 0.786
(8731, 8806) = 0.756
